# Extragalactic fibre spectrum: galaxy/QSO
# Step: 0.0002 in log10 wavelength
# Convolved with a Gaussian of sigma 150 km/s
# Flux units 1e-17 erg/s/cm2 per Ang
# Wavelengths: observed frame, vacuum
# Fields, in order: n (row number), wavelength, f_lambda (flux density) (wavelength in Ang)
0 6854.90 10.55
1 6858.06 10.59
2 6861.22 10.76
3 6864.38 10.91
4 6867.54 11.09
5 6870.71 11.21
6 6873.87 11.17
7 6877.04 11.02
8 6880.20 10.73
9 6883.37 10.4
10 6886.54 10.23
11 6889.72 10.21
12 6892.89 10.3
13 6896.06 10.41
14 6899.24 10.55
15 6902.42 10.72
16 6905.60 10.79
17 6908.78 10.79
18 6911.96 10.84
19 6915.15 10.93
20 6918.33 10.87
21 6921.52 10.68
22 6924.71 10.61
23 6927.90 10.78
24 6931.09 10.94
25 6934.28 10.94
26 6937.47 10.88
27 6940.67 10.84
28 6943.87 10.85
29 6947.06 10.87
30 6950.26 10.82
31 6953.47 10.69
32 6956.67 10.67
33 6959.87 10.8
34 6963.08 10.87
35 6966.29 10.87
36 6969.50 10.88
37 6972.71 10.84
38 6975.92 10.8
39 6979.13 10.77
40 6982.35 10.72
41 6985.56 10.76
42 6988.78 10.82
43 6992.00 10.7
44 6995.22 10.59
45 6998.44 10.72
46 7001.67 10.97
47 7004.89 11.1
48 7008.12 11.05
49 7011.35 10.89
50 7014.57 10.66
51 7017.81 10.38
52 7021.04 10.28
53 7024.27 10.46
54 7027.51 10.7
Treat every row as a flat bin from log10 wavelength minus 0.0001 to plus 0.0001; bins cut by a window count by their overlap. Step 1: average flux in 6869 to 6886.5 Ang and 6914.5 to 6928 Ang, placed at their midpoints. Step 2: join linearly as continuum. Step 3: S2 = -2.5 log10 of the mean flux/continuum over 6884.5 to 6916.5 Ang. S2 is 0.02 mag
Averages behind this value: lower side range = 10.8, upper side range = 10.8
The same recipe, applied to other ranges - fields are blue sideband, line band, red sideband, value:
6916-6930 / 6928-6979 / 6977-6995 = -0.009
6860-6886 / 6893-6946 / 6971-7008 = 0.009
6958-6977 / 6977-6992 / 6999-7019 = 0.008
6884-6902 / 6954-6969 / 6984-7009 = -0.013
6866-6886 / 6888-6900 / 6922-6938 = 0.053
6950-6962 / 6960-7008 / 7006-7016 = -0.001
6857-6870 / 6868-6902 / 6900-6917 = 0.020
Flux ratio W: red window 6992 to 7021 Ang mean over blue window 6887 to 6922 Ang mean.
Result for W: 1.01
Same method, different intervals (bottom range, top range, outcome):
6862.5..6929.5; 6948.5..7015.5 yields 1.01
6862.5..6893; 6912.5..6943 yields 1.01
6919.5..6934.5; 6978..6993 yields 1.00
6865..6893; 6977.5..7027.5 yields 1.00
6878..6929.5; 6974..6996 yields 1.01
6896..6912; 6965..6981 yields 1.01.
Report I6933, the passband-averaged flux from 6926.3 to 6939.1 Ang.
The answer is 10.9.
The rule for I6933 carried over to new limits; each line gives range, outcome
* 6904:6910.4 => 10.8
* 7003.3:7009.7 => 11.1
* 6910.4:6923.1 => 10.8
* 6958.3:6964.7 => 10.8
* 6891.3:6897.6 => 10.4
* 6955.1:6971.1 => 10.8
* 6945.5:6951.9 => 10.8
